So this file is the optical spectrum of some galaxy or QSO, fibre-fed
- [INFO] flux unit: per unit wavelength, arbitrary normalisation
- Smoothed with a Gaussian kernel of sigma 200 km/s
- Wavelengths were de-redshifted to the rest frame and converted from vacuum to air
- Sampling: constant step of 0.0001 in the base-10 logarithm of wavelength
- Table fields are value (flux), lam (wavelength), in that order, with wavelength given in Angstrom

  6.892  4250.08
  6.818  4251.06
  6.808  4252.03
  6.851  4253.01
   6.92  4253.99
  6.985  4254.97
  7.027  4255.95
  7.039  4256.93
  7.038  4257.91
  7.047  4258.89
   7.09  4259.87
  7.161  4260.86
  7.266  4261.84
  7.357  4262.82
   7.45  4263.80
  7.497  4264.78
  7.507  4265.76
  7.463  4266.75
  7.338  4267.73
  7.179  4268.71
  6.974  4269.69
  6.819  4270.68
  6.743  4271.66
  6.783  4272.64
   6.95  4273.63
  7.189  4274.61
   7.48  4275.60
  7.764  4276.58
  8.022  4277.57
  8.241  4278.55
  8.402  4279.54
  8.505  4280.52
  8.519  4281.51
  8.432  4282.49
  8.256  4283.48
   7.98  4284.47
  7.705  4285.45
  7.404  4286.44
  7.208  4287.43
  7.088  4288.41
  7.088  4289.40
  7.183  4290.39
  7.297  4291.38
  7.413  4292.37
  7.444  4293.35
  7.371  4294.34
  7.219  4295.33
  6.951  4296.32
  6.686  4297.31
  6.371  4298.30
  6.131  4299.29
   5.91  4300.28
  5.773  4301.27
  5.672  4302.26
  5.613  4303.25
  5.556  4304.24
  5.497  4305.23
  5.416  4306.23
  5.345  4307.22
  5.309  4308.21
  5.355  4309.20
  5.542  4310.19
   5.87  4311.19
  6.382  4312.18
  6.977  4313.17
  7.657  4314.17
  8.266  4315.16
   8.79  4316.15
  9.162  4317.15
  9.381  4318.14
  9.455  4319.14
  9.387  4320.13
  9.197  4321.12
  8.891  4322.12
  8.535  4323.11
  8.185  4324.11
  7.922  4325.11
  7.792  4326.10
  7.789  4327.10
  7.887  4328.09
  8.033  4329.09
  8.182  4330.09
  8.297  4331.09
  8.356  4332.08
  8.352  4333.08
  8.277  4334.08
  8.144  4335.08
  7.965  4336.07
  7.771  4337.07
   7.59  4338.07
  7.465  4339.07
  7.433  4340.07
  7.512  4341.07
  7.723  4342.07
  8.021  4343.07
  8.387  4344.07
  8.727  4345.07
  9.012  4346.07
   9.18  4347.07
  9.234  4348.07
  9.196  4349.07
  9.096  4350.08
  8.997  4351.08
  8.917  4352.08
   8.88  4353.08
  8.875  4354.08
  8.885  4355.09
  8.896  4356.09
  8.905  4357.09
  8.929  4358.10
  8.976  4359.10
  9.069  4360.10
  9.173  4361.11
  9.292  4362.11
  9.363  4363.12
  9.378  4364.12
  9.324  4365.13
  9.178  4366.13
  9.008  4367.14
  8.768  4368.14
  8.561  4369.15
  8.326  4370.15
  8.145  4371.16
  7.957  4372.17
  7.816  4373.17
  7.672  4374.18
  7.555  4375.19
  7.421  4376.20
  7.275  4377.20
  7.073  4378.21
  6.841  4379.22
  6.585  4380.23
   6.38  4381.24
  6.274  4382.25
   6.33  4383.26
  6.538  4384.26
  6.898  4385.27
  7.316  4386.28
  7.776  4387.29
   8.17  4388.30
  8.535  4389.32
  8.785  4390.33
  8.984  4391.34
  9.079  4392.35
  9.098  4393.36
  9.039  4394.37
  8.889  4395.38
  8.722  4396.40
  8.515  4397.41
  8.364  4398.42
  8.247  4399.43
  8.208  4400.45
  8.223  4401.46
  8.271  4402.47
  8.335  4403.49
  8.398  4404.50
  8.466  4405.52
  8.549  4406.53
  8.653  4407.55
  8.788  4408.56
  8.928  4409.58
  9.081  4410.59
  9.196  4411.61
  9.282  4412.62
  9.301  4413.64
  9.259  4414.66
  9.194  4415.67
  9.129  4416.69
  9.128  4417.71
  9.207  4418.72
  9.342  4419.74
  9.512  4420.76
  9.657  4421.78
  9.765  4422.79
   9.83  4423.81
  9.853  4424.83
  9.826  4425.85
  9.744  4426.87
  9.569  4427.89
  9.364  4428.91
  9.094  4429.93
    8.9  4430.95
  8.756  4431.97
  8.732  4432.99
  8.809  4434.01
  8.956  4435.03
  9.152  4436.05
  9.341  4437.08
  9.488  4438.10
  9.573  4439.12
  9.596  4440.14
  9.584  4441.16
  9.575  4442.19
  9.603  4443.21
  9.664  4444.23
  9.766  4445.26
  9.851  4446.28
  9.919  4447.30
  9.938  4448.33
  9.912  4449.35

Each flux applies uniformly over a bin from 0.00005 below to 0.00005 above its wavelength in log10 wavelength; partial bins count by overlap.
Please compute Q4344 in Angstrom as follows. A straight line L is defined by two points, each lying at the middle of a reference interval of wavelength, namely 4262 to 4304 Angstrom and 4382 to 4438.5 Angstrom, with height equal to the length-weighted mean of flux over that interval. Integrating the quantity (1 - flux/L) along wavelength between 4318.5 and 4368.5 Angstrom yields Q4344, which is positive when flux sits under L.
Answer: -3.9 Angstrom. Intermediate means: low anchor 7.24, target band 8.6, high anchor 8.78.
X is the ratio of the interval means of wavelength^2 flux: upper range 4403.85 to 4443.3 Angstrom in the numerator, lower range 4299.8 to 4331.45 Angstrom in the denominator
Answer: 1.3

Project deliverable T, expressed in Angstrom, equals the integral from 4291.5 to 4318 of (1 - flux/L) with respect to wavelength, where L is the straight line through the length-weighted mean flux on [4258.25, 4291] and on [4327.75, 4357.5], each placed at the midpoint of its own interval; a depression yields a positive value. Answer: 4.4 Angstrom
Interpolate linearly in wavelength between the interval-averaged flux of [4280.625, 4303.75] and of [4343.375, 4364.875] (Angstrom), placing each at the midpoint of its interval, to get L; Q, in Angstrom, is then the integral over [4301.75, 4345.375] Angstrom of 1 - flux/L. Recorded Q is 2.8 Angstrom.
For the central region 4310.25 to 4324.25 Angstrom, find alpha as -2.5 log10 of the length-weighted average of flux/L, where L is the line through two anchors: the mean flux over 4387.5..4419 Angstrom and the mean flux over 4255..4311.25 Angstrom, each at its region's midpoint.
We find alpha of -0.099 mag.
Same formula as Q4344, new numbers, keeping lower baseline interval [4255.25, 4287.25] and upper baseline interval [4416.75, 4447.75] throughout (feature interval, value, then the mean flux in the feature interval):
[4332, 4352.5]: -0.01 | 8.35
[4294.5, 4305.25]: 2.24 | 6.19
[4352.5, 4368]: -0.92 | 9.07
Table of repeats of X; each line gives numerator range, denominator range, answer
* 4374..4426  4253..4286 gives 1.20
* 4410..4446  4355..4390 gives 1.19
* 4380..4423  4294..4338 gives 1.20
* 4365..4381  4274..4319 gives 1.15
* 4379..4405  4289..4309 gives 1.31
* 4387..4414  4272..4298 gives 1.21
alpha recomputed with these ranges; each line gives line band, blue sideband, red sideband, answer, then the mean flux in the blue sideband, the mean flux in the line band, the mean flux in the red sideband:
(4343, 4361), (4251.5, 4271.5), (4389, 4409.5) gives -0.104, 7.14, 8.93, 8.61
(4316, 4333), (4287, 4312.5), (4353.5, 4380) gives -0.198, 6.33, 8.53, 8.47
